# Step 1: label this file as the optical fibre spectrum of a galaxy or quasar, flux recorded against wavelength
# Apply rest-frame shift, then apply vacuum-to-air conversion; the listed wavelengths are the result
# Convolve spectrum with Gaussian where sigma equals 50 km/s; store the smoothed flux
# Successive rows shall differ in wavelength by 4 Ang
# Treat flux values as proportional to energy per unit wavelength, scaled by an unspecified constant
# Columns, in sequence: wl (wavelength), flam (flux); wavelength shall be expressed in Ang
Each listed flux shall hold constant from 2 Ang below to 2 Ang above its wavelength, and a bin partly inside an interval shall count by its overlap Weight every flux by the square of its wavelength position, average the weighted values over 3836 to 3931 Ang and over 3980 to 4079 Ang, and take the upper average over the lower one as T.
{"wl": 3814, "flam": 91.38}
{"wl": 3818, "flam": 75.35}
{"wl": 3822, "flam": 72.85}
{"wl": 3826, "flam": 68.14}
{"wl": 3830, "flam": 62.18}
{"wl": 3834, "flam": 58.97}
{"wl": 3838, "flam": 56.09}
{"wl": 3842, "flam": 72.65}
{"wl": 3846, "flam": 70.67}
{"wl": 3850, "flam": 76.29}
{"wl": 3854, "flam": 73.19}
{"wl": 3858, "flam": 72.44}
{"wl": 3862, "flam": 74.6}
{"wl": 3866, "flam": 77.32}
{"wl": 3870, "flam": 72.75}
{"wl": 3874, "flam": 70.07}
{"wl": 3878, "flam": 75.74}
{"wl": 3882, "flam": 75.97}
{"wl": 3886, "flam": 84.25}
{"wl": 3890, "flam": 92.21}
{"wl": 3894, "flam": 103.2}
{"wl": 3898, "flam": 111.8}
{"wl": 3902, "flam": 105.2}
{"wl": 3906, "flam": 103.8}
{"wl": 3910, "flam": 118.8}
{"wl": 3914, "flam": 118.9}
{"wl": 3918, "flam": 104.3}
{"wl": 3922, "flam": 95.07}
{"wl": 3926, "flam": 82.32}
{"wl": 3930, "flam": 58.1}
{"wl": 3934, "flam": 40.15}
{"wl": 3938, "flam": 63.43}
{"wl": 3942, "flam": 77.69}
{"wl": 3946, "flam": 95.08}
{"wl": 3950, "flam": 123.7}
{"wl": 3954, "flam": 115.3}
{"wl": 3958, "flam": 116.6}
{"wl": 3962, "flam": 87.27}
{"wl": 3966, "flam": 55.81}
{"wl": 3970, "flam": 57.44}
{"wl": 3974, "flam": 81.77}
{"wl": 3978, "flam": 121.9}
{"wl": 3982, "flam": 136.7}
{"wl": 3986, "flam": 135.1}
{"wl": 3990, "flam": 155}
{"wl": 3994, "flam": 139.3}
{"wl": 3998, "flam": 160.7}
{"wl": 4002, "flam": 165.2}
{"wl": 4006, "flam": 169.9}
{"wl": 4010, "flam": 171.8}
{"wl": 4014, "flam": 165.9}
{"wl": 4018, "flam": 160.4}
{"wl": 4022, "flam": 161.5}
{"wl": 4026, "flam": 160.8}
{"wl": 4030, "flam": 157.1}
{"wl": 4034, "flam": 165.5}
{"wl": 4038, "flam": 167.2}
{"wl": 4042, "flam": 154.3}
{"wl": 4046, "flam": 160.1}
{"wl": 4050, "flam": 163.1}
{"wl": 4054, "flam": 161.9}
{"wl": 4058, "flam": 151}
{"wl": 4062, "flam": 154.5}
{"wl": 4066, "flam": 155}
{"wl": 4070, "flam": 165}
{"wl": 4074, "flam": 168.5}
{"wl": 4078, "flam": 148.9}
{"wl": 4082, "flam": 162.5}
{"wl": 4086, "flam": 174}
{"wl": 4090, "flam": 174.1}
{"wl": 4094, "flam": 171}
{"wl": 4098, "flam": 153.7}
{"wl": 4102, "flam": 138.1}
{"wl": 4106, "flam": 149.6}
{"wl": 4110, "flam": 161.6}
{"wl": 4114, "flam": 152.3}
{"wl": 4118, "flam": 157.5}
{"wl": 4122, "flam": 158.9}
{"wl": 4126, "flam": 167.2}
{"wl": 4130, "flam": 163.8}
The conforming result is 2.0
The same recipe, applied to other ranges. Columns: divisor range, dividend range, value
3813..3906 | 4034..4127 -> 2.27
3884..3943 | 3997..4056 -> 1.90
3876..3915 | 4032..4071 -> 1.75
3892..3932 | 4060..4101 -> 1.76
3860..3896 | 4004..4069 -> 2.16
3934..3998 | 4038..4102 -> 1.62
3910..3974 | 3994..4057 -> 1.94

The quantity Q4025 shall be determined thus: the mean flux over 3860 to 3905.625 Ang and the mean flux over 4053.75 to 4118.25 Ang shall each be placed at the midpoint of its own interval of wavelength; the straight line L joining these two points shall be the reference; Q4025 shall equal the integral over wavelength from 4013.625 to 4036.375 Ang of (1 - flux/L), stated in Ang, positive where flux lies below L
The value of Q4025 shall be -4.1 Ang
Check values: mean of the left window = 86.4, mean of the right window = 159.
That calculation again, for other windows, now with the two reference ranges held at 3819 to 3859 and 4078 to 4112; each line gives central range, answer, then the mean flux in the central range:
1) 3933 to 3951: 4.4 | 79.8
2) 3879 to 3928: -4.1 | 99.2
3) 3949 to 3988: 4.1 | 103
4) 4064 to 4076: -0.9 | 163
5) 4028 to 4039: -2.0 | 163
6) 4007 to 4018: -3.1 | 167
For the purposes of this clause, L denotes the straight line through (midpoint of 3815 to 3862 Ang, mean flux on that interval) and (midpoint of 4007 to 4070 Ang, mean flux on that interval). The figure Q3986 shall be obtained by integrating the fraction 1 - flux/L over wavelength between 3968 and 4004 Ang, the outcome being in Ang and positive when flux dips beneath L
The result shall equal 2.58 Ang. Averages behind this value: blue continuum 69.7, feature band 128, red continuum 161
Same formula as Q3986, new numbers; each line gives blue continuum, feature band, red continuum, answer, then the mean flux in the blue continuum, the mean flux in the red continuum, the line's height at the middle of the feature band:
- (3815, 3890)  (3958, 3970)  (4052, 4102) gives 4.06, 72.5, 161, 116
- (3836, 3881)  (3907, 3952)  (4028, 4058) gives 6.83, 72.1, 161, 106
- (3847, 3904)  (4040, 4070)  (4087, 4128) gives -3.40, 83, 159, 142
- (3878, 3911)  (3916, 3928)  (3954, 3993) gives 0.80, 97.4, 107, 101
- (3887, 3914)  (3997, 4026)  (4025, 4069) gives -3.70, 106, 159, 146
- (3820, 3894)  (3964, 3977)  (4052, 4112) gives 5.30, 73.4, 159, 117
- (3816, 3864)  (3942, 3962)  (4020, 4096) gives 1.78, 69.5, 162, 117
